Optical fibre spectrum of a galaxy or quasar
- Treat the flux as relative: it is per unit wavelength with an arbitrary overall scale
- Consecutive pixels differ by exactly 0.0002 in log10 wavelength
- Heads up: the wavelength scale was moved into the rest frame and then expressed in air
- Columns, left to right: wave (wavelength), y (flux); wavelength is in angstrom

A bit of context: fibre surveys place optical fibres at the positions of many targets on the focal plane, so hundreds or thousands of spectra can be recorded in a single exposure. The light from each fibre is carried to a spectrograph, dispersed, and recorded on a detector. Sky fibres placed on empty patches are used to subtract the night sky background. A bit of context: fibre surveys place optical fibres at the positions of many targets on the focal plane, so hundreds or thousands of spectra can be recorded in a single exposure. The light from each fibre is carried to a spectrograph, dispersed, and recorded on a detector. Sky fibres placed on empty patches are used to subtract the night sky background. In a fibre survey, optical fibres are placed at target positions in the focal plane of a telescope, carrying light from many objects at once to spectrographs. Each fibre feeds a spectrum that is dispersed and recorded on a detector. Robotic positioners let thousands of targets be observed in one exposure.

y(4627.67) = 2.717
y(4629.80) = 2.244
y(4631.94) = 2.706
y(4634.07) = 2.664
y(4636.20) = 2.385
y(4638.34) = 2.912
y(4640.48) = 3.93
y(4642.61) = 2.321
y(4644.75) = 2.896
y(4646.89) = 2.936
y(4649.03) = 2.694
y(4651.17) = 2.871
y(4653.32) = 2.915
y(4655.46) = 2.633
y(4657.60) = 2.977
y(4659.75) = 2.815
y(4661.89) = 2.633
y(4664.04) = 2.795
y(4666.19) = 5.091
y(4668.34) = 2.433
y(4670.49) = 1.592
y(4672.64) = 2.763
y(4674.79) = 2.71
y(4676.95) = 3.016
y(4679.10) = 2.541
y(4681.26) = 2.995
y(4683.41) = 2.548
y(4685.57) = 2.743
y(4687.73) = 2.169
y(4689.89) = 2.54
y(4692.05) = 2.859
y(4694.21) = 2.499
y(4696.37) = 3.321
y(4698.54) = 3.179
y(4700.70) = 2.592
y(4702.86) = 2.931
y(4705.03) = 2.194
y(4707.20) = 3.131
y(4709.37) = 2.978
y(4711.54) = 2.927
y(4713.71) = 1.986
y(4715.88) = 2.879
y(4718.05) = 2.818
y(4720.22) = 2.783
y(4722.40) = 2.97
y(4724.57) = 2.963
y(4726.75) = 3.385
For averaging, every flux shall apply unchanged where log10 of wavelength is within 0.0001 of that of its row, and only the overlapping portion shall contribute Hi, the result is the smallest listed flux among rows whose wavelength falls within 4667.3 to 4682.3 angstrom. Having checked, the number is 1.592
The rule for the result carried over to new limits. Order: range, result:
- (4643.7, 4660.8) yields 2.633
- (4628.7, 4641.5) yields 2.244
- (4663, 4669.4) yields 2.433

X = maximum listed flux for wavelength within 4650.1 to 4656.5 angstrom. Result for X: 2.915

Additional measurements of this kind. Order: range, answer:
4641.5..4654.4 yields 2.936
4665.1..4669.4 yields 5.091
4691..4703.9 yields 3.321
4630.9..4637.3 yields 2.706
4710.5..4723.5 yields 2.97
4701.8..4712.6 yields 3.131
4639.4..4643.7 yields 3.93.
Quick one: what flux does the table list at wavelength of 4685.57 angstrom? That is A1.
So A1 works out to 2.743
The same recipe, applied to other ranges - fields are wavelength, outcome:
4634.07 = 2.664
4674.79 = 2.71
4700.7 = 2.592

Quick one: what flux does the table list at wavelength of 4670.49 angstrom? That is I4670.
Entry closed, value 1.592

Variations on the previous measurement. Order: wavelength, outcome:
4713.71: 1.986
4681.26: 2.995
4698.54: 3.179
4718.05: 2.818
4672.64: 2.763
